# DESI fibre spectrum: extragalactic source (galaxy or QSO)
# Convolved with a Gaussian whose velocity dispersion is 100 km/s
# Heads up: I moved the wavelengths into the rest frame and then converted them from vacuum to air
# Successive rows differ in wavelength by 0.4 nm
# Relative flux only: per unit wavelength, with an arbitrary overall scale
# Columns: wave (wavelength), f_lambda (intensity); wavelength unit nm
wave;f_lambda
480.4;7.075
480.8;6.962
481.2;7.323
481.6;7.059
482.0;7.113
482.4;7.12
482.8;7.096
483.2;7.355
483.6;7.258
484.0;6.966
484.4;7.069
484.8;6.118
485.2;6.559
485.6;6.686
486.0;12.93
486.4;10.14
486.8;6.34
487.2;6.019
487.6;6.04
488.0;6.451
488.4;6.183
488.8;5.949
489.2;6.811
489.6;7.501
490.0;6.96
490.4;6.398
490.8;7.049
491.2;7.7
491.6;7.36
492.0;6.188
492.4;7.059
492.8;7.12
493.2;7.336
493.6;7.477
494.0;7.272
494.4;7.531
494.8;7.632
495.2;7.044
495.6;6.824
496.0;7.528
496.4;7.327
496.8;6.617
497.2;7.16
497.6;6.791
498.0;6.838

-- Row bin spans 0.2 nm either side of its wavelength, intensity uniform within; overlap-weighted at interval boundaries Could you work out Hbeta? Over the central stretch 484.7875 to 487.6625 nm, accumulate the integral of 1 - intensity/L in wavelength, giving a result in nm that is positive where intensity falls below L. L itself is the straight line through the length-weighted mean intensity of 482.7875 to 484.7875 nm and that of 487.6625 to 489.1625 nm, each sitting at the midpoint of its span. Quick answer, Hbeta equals -0.50 nm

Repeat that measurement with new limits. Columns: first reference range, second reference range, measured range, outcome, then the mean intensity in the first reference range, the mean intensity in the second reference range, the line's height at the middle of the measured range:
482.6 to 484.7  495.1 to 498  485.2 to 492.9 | -0.13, 7.1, 7.03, 7.07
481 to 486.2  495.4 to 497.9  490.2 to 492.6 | 0.08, 7.43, 7.03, 7.19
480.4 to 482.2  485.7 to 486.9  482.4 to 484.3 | 0.24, 7.11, 9.83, 8.23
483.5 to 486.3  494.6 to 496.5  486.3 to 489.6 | 0.40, 7.76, 7.27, 7.62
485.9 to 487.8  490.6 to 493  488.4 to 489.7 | 0.17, 8.05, 7.08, 7.62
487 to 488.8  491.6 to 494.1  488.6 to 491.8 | -0.18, 6.15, 7.09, 6.59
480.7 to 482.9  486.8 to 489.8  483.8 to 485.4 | 0.03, 7.12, 6.42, 6.82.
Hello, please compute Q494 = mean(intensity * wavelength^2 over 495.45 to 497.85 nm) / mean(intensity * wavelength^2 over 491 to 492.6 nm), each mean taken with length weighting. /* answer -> 1.01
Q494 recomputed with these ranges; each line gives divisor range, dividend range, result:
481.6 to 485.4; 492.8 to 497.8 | 1.09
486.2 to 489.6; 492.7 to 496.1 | 1.11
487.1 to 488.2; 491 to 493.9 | 1.18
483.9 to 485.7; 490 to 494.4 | 1.10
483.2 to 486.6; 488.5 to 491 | 0.87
